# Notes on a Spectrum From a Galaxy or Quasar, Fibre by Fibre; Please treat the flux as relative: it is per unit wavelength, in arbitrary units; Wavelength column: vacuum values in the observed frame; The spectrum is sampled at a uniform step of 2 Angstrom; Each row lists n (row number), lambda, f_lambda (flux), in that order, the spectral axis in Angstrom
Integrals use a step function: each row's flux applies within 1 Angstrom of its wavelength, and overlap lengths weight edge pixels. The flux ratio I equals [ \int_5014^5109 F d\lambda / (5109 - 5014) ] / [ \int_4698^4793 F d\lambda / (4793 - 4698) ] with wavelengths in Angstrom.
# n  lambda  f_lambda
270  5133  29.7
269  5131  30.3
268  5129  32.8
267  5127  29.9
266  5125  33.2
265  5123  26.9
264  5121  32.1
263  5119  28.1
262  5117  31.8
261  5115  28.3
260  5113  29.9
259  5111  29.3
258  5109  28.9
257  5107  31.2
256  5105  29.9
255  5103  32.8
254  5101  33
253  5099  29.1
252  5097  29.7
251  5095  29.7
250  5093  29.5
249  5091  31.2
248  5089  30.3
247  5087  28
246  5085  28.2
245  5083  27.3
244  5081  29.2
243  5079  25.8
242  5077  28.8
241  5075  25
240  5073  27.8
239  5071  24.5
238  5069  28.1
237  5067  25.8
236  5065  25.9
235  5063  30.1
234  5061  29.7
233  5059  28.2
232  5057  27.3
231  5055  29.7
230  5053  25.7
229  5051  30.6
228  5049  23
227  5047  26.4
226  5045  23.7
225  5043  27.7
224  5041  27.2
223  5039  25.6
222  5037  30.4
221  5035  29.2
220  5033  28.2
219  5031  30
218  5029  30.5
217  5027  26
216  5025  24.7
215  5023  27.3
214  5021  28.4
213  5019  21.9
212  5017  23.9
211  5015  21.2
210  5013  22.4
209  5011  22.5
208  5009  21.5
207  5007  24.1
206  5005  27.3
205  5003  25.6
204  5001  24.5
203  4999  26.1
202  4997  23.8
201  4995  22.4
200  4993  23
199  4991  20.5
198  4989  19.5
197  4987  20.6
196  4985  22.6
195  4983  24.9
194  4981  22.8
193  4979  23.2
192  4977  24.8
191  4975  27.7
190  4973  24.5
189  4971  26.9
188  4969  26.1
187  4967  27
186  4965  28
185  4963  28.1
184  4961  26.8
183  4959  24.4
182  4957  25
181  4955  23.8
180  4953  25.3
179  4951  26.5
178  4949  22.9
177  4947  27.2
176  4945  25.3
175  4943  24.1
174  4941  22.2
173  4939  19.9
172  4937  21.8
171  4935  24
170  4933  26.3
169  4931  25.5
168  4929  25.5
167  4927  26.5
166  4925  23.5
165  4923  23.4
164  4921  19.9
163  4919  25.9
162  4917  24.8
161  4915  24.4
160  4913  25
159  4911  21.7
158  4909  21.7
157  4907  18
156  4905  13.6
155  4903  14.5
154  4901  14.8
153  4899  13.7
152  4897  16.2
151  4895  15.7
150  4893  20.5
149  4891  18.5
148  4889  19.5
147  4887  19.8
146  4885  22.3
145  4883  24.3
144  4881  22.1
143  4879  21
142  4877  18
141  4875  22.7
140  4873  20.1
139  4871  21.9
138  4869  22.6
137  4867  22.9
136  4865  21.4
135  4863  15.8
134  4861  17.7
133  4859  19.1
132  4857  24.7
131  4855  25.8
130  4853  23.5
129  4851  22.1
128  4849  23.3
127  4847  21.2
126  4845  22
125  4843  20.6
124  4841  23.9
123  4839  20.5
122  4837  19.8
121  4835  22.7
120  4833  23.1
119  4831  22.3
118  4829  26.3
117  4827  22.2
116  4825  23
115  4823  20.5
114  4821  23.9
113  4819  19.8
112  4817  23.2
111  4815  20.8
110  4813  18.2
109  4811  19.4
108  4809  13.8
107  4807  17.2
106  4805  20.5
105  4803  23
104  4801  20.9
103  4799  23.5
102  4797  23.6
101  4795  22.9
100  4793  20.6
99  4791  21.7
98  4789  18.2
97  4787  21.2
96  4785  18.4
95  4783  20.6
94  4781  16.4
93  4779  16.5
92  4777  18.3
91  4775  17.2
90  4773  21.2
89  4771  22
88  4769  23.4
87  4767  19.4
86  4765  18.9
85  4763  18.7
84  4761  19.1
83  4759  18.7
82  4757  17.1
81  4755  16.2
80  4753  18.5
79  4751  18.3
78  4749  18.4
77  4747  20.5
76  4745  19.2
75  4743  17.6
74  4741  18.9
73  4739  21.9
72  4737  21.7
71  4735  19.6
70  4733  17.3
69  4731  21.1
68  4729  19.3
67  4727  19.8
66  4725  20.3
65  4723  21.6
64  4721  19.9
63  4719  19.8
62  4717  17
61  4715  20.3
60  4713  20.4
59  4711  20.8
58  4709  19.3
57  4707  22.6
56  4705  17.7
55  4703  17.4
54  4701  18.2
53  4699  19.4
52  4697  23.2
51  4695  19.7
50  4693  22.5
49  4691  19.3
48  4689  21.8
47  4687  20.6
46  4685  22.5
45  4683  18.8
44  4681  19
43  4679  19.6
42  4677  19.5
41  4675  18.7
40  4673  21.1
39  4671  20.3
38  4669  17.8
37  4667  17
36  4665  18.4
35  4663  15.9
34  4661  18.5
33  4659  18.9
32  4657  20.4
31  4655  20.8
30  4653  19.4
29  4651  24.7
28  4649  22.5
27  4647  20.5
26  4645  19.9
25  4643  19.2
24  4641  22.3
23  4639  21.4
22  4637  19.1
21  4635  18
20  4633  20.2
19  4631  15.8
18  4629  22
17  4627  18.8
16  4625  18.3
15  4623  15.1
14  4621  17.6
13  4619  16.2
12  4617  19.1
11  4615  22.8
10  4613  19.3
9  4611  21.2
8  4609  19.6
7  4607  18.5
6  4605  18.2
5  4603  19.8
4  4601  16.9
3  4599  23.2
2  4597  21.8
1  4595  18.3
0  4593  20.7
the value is 1.44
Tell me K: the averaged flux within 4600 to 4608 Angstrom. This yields 18.4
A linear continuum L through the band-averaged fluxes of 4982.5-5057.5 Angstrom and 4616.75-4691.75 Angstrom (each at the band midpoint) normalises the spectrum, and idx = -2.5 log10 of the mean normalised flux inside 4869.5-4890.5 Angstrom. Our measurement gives 0.09 mag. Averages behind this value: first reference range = 19.5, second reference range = 25.2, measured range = 21.1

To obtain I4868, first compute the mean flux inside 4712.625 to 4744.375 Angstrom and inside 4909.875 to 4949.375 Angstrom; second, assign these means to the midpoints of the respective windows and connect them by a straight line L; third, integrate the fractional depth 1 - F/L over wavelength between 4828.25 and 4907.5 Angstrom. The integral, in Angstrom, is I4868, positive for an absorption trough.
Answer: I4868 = 7.6 Angstrom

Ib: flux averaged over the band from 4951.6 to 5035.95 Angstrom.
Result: 24.9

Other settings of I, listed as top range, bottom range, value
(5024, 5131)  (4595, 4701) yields 1.45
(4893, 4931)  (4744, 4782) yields 1.09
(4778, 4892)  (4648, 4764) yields 1.07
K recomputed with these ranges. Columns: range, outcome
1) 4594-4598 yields 20.1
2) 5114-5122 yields 30.1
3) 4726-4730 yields 19.6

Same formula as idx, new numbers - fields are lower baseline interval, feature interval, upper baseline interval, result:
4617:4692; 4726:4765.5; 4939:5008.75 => 0.10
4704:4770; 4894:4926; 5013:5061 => 0.20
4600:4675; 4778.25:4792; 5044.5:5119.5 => 0.18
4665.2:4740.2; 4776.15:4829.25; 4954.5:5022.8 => 0.05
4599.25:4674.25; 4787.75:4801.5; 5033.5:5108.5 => 0.05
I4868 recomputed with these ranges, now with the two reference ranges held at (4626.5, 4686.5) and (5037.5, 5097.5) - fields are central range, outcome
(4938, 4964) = 0.7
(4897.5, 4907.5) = 3.9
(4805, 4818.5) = 2.3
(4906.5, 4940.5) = 1.9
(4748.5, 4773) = 2.9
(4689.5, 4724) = 1.2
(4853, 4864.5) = 1.3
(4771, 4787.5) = 2.4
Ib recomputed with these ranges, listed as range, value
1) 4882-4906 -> 17.8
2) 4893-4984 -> 23.2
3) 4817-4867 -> 21.9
